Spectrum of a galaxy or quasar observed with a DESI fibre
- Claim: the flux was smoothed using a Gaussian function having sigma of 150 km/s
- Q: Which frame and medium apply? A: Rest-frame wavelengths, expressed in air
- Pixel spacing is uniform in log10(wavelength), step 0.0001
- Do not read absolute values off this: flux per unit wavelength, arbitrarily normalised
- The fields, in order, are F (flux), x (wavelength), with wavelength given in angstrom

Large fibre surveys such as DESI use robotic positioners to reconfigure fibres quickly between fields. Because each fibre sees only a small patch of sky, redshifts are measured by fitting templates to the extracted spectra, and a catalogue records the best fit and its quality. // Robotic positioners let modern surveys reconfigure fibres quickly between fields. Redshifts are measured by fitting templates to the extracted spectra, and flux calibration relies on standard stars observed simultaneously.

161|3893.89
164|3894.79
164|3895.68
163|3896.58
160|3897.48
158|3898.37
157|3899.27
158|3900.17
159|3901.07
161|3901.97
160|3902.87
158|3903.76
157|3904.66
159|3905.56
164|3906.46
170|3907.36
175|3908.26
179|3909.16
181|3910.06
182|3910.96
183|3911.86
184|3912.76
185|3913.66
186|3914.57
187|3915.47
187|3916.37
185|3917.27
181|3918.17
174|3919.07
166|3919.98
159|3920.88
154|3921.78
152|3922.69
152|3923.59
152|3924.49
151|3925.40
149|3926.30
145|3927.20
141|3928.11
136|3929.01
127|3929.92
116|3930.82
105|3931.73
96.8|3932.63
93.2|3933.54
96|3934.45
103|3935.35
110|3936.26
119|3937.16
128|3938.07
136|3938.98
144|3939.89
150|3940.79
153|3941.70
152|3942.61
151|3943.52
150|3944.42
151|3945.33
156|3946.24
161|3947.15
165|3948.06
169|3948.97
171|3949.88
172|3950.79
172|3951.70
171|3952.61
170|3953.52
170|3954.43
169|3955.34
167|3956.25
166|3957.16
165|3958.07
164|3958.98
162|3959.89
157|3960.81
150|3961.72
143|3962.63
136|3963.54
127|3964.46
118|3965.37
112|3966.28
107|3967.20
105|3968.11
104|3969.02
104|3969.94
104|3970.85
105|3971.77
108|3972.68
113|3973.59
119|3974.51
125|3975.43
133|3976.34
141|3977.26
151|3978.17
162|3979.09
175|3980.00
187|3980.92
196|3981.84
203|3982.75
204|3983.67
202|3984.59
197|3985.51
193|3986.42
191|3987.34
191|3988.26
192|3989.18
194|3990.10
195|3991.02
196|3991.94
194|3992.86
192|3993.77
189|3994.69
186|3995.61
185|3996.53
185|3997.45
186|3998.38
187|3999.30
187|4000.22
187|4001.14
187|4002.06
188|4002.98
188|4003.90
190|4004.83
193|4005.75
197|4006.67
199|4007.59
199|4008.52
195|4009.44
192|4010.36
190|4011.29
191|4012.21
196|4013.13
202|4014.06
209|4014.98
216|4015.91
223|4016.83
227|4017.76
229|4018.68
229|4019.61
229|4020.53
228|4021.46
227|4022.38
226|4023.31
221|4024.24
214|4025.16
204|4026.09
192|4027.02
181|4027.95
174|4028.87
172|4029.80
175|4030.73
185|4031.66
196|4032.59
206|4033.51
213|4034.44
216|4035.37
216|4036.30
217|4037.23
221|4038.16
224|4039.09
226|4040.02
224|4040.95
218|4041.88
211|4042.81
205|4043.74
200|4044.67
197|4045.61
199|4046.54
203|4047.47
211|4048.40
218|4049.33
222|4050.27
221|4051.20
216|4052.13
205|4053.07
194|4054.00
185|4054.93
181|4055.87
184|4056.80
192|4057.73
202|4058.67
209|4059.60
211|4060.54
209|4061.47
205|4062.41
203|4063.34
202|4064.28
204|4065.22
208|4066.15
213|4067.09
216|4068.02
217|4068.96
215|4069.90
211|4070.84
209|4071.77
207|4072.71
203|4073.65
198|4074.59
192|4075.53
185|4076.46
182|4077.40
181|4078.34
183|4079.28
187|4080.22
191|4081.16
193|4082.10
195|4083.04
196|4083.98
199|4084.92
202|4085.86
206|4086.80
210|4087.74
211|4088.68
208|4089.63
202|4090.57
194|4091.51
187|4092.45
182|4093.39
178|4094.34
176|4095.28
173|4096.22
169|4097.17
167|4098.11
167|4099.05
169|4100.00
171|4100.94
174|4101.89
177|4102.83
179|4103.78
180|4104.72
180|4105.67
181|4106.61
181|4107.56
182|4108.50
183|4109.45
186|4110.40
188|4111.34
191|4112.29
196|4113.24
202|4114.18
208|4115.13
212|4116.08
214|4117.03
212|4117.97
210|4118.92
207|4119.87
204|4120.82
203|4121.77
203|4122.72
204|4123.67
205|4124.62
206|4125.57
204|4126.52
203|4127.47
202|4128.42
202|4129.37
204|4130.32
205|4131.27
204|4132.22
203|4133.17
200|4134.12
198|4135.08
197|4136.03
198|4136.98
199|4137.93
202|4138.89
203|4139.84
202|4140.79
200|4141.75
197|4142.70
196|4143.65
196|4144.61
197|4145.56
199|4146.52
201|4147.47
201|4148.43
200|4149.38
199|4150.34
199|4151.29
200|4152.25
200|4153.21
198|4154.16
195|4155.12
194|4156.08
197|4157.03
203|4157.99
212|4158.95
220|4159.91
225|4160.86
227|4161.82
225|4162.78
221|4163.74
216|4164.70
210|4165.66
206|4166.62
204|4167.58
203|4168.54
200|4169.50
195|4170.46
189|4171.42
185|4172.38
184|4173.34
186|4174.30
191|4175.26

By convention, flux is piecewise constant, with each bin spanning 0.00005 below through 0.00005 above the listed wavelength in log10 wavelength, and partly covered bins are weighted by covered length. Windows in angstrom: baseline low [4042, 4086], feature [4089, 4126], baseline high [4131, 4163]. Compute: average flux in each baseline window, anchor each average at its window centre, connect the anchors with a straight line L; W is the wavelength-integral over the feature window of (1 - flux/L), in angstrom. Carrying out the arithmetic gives 2.2 angstrom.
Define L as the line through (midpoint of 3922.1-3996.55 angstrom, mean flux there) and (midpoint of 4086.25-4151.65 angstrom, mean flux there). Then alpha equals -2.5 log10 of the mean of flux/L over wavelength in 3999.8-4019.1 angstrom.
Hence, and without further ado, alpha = -0.20 mag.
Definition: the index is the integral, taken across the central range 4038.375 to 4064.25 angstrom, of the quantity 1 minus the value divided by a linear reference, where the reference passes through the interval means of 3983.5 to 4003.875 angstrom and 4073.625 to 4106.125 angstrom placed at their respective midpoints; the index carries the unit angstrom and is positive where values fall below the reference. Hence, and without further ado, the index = -2.5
